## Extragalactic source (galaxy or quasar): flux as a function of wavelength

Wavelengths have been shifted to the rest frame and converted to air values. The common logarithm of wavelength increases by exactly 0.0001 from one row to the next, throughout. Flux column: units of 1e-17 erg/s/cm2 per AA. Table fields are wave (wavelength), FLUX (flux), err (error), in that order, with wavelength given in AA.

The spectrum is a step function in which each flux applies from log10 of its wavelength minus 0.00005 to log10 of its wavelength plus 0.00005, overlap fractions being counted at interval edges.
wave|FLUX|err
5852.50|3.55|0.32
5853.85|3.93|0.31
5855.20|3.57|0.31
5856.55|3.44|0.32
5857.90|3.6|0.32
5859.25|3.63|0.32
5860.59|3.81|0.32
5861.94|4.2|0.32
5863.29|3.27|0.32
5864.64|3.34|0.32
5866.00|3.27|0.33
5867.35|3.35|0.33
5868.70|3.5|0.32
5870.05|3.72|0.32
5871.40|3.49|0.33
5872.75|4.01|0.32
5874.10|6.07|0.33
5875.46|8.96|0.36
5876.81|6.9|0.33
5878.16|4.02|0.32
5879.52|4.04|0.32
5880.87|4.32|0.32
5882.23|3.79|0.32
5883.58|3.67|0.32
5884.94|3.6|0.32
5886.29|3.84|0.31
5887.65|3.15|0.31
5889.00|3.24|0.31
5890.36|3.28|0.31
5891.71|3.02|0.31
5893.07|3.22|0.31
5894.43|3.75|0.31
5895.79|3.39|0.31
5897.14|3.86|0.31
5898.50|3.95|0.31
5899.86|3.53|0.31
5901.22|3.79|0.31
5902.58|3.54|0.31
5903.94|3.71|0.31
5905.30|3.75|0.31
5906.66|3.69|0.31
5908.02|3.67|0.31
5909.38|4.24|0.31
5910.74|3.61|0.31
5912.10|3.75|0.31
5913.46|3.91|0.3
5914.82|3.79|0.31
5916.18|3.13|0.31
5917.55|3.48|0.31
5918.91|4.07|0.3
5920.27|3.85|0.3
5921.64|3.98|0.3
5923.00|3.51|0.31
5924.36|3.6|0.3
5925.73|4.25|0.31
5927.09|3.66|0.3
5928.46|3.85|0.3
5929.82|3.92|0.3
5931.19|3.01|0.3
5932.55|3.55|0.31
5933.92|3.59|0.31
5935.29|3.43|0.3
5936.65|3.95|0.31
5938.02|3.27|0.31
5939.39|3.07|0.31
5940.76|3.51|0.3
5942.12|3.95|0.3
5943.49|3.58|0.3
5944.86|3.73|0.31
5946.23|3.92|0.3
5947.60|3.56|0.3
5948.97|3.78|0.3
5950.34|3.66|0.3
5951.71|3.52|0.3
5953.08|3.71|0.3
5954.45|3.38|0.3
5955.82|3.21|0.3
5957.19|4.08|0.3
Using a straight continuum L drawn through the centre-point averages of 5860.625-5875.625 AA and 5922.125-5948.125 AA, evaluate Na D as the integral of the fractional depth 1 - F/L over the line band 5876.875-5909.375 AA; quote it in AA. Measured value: 1.8 AA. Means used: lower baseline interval 4.11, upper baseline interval 3.63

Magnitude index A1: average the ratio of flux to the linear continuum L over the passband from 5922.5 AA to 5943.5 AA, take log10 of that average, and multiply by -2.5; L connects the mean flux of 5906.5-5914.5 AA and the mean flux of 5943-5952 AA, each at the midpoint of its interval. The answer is 0.04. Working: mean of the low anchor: 3.82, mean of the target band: 3.61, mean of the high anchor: 3.69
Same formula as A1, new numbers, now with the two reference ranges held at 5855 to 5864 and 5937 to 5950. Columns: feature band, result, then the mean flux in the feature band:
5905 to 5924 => -0.04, 3.74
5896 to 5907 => -0.03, 3.71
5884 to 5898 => 0.06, 3.45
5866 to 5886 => -0.22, 4.48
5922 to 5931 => -0.04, 3.76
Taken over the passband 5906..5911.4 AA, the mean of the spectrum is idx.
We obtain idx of 3.8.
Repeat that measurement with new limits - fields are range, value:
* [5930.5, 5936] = 3.4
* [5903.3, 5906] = 3.73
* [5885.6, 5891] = 3.38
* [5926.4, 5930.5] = 3.82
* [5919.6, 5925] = 3.74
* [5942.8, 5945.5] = 3.65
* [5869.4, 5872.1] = 3.61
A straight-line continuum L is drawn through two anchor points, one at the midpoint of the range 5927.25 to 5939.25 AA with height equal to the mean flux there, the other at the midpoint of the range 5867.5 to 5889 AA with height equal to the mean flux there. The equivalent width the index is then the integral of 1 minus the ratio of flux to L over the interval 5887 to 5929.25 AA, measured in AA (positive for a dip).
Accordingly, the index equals 2.9 AA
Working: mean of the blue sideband 4.41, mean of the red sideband 3.55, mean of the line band 3.65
